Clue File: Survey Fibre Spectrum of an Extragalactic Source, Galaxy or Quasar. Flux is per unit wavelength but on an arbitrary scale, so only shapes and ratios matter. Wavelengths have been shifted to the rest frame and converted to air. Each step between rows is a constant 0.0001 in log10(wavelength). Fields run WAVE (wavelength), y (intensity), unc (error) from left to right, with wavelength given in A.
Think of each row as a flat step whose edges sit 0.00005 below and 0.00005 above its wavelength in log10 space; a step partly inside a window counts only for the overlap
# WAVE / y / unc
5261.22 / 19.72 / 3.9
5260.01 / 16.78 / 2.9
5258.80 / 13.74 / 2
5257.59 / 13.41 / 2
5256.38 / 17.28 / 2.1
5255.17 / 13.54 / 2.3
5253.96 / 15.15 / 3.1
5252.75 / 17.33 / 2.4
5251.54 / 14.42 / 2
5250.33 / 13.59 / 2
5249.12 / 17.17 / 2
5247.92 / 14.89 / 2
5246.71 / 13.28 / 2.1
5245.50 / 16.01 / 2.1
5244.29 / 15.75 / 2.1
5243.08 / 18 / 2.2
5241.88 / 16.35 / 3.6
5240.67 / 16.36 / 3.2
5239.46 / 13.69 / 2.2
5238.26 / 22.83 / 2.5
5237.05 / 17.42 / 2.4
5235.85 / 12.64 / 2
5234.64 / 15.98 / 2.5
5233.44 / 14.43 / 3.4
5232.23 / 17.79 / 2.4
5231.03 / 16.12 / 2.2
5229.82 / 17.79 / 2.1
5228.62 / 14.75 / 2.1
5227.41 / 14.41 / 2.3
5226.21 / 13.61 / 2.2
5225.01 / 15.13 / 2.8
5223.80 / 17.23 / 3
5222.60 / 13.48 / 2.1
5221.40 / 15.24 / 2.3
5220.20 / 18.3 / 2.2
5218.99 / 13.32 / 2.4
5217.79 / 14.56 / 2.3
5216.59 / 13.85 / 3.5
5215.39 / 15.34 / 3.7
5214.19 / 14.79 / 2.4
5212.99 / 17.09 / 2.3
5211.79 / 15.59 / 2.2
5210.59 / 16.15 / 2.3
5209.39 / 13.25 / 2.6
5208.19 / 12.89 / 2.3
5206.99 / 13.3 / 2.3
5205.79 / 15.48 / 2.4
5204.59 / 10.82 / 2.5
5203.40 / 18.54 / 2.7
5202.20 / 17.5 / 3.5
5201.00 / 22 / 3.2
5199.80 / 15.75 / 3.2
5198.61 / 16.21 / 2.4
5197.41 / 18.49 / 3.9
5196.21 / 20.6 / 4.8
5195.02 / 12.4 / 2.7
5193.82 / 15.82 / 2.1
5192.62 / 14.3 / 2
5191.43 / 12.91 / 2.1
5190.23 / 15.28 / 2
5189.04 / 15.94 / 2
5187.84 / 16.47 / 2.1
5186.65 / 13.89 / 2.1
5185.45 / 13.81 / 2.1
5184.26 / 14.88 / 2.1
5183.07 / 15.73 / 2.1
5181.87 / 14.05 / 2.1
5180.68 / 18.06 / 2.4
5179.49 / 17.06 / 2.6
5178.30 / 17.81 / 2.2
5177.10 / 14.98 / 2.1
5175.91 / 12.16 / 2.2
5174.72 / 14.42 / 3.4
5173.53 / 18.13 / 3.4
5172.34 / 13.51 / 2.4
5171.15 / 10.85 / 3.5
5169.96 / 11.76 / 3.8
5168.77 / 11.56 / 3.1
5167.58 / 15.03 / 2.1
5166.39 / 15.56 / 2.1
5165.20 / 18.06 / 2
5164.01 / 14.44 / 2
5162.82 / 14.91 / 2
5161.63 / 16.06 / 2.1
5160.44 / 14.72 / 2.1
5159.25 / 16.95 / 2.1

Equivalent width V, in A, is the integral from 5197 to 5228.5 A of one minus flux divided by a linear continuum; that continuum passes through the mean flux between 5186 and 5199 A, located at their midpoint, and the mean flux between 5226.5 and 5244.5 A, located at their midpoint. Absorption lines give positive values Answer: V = 0.9 A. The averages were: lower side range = 15.6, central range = 15.4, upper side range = 16.3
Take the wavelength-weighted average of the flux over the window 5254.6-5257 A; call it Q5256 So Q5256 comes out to 15.4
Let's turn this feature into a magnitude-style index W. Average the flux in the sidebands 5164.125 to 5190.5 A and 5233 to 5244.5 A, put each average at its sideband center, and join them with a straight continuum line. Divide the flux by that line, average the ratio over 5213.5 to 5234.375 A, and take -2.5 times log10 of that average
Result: 0.05 mag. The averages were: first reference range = 14.9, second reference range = 16.4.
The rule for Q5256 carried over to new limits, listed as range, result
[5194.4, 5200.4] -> 16.7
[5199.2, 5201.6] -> 18.9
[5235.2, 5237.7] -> 15.2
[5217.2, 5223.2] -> 15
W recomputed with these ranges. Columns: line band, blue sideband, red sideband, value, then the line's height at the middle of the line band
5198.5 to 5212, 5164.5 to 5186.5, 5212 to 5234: -0.030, 15.2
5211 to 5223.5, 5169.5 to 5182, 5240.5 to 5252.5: 0.005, 15.3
